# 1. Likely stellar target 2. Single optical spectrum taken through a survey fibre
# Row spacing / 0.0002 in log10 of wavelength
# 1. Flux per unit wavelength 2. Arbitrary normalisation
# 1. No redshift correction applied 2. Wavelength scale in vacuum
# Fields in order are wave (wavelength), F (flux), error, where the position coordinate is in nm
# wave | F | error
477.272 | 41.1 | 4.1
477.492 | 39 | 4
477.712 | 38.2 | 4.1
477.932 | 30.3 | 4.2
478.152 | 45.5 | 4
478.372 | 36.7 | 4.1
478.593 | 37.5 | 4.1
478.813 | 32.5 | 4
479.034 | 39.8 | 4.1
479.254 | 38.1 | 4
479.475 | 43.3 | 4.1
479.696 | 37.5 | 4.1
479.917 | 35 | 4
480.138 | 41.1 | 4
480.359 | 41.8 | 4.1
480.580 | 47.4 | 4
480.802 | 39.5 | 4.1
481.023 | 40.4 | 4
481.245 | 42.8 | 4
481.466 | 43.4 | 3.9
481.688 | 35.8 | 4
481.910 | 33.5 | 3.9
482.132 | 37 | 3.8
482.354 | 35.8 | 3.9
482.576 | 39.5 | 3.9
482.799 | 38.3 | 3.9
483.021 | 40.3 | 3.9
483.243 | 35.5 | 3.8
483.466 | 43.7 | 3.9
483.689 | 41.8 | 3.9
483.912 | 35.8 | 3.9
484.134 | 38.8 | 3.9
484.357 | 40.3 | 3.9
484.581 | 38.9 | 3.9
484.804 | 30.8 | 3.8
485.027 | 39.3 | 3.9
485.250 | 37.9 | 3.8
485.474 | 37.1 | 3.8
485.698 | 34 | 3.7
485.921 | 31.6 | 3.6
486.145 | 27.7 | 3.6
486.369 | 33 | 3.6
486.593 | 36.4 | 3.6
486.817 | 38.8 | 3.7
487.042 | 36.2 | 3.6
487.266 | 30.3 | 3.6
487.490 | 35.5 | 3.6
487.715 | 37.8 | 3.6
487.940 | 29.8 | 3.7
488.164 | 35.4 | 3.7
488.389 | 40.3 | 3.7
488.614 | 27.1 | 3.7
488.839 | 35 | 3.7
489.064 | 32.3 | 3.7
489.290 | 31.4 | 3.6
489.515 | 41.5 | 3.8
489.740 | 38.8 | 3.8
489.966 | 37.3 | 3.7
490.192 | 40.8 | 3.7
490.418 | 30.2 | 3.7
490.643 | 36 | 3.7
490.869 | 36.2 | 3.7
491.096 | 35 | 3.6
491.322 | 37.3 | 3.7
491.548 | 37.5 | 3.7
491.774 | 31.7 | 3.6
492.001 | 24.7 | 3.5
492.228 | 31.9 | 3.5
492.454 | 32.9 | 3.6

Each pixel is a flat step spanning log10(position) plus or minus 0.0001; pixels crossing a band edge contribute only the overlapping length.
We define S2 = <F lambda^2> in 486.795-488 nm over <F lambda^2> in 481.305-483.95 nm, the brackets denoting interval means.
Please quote 0.92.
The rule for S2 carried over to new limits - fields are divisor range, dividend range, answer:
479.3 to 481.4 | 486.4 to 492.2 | 0.88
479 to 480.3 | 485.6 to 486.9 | 0.88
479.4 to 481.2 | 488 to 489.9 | 0.89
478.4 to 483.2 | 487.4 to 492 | 0.93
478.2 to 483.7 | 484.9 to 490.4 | 0.92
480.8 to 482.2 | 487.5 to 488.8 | 0.90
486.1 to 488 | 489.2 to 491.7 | 1.08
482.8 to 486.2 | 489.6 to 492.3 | 0.97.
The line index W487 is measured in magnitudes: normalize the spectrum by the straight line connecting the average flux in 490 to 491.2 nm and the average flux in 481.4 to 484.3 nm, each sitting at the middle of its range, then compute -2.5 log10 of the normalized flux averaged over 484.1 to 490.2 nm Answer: 0.046 mag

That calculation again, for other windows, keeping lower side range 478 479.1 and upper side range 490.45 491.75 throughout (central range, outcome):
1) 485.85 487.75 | 0.08 mag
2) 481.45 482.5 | 0.02 mag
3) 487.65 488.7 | 0.07 mag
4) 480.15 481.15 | -0.12 mag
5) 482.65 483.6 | -0.07 mag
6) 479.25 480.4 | -0.05 mag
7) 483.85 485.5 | -0.02 mag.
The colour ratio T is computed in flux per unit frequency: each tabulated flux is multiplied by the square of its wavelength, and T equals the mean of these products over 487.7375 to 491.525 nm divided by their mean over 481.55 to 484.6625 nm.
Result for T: 0.95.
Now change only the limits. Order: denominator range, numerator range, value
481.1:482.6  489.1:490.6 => 0.98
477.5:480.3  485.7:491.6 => 0.96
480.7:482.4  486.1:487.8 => 0.92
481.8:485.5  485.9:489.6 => 0.92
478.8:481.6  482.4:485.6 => 0.96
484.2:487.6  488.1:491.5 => 1.03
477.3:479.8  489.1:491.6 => 1.00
